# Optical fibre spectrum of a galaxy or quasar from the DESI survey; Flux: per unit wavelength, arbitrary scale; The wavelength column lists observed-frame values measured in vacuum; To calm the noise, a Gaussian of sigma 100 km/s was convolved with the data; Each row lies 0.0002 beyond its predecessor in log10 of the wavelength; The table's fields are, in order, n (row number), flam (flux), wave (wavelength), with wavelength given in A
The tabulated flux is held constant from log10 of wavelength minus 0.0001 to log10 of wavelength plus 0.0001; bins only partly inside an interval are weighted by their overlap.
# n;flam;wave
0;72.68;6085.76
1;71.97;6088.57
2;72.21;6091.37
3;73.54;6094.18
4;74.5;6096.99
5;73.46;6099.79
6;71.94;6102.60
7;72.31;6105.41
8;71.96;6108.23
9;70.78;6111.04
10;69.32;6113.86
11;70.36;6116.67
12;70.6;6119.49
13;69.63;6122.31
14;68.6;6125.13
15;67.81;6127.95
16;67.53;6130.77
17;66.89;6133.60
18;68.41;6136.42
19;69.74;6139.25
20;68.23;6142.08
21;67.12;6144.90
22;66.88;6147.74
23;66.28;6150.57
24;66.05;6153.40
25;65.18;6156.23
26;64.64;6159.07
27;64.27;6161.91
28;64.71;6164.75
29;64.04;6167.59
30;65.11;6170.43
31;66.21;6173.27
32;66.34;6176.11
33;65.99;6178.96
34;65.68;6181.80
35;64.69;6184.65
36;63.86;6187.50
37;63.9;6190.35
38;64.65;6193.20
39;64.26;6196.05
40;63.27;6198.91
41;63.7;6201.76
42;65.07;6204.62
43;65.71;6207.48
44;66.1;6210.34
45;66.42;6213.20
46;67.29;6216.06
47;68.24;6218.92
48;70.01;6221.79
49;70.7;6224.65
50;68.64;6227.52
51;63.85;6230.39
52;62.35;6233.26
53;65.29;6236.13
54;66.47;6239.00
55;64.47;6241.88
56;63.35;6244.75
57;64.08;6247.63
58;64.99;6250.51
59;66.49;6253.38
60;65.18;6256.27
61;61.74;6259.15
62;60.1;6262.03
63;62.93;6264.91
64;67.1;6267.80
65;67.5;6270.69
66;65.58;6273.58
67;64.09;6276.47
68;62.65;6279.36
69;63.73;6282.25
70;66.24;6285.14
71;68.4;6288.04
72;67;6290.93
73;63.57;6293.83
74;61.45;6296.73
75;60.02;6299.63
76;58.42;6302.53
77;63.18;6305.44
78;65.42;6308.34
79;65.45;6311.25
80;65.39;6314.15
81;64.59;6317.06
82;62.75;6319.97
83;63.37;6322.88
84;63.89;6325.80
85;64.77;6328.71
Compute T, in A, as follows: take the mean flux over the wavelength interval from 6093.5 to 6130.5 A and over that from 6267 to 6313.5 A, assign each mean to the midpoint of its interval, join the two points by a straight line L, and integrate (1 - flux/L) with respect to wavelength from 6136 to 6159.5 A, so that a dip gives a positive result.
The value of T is 0.90 A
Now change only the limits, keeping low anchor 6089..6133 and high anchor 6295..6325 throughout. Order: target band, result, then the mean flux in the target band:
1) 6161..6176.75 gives 0.81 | 65.1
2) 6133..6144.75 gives 0.26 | 68.3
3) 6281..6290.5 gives -0.34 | 66.3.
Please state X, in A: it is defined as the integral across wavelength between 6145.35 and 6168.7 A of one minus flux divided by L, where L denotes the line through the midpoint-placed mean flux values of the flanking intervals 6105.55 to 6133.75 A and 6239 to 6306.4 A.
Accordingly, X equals 1.0 A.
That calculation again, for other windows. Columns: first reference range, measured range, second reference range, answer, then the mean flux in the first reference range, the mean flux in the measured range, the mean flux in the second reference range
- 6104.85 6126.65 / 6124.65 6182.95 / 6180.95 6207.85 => 0.9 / 70.3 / 66.4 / 64.4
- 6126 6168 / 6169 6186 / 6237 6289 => 0.1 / 66.6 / 65.7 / 64.7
